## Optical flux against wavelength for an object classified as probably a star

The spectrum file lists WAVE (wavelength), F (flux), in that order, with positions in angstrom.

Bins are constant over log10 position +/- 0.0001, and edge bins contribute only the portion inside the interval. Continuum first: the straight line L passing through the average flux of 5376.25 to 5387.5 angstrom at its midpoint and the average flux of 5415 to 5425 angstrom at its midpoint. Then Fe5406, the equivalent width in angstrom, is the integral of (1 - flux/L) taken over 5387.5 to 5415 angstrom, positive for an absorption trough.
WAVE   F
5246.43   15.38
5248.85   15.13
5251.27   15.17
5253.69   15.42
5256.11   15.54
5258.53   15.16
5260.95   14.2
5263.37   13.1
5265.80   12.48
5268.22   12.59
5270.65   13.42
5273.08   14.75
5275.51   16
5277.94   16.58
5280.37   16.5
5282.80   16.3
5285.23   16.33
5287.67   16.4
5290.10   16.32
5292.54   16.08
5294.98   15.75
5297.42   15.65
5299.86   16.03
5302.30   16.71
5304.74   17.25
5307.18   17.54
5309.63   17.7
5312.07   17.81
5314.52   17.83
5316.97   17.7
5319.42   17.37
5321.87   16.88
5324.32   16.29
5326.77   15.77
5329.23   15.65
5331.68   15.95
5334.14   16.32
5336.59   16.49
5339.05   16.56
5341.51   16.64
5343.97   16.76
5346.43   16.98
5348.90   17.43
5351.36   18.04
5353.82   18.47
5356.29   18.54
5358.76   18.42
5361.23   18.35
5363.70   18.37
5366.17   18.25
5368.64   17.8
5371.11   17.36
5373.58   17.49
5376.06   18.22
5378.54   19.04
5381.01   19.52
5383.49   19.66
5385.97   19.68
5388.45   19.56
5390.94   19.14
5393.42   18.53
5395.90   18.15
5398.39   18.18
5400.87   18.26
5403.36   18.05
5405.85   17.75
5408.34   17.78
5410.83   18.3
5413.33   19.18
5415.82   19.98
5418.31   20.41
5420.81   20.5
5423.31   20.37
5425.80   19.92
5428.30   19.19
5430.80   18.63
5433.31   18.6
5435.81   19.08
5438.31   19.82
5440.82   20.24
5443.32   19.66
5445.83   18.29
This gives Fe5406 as 1.9 angstrom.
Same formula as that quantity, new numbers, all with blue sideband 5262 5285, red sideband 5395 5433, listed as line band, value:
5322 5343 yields 0.3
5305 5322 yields -1.8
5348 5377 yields -1.1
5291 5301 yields -0.3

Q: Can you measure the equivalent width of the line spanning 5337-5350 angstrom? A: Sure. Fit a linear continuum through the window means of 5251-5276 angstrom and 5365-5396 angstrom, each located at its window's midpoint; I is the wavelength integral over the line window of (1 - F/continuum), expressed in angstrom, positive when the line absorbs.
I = 0.3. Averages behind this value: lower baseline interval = 14.3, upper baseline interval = 18.7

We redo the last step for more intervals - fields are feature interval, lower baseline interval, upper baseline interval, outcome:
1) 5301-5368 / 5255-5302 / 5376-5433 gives -1.3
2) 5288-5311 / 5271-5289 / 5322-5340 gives -0.7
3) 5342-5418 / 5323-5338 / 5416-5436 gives -2.0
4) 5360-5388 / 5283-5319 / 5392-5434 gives -0.6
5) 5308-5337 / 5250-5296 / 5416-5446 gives -0.5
